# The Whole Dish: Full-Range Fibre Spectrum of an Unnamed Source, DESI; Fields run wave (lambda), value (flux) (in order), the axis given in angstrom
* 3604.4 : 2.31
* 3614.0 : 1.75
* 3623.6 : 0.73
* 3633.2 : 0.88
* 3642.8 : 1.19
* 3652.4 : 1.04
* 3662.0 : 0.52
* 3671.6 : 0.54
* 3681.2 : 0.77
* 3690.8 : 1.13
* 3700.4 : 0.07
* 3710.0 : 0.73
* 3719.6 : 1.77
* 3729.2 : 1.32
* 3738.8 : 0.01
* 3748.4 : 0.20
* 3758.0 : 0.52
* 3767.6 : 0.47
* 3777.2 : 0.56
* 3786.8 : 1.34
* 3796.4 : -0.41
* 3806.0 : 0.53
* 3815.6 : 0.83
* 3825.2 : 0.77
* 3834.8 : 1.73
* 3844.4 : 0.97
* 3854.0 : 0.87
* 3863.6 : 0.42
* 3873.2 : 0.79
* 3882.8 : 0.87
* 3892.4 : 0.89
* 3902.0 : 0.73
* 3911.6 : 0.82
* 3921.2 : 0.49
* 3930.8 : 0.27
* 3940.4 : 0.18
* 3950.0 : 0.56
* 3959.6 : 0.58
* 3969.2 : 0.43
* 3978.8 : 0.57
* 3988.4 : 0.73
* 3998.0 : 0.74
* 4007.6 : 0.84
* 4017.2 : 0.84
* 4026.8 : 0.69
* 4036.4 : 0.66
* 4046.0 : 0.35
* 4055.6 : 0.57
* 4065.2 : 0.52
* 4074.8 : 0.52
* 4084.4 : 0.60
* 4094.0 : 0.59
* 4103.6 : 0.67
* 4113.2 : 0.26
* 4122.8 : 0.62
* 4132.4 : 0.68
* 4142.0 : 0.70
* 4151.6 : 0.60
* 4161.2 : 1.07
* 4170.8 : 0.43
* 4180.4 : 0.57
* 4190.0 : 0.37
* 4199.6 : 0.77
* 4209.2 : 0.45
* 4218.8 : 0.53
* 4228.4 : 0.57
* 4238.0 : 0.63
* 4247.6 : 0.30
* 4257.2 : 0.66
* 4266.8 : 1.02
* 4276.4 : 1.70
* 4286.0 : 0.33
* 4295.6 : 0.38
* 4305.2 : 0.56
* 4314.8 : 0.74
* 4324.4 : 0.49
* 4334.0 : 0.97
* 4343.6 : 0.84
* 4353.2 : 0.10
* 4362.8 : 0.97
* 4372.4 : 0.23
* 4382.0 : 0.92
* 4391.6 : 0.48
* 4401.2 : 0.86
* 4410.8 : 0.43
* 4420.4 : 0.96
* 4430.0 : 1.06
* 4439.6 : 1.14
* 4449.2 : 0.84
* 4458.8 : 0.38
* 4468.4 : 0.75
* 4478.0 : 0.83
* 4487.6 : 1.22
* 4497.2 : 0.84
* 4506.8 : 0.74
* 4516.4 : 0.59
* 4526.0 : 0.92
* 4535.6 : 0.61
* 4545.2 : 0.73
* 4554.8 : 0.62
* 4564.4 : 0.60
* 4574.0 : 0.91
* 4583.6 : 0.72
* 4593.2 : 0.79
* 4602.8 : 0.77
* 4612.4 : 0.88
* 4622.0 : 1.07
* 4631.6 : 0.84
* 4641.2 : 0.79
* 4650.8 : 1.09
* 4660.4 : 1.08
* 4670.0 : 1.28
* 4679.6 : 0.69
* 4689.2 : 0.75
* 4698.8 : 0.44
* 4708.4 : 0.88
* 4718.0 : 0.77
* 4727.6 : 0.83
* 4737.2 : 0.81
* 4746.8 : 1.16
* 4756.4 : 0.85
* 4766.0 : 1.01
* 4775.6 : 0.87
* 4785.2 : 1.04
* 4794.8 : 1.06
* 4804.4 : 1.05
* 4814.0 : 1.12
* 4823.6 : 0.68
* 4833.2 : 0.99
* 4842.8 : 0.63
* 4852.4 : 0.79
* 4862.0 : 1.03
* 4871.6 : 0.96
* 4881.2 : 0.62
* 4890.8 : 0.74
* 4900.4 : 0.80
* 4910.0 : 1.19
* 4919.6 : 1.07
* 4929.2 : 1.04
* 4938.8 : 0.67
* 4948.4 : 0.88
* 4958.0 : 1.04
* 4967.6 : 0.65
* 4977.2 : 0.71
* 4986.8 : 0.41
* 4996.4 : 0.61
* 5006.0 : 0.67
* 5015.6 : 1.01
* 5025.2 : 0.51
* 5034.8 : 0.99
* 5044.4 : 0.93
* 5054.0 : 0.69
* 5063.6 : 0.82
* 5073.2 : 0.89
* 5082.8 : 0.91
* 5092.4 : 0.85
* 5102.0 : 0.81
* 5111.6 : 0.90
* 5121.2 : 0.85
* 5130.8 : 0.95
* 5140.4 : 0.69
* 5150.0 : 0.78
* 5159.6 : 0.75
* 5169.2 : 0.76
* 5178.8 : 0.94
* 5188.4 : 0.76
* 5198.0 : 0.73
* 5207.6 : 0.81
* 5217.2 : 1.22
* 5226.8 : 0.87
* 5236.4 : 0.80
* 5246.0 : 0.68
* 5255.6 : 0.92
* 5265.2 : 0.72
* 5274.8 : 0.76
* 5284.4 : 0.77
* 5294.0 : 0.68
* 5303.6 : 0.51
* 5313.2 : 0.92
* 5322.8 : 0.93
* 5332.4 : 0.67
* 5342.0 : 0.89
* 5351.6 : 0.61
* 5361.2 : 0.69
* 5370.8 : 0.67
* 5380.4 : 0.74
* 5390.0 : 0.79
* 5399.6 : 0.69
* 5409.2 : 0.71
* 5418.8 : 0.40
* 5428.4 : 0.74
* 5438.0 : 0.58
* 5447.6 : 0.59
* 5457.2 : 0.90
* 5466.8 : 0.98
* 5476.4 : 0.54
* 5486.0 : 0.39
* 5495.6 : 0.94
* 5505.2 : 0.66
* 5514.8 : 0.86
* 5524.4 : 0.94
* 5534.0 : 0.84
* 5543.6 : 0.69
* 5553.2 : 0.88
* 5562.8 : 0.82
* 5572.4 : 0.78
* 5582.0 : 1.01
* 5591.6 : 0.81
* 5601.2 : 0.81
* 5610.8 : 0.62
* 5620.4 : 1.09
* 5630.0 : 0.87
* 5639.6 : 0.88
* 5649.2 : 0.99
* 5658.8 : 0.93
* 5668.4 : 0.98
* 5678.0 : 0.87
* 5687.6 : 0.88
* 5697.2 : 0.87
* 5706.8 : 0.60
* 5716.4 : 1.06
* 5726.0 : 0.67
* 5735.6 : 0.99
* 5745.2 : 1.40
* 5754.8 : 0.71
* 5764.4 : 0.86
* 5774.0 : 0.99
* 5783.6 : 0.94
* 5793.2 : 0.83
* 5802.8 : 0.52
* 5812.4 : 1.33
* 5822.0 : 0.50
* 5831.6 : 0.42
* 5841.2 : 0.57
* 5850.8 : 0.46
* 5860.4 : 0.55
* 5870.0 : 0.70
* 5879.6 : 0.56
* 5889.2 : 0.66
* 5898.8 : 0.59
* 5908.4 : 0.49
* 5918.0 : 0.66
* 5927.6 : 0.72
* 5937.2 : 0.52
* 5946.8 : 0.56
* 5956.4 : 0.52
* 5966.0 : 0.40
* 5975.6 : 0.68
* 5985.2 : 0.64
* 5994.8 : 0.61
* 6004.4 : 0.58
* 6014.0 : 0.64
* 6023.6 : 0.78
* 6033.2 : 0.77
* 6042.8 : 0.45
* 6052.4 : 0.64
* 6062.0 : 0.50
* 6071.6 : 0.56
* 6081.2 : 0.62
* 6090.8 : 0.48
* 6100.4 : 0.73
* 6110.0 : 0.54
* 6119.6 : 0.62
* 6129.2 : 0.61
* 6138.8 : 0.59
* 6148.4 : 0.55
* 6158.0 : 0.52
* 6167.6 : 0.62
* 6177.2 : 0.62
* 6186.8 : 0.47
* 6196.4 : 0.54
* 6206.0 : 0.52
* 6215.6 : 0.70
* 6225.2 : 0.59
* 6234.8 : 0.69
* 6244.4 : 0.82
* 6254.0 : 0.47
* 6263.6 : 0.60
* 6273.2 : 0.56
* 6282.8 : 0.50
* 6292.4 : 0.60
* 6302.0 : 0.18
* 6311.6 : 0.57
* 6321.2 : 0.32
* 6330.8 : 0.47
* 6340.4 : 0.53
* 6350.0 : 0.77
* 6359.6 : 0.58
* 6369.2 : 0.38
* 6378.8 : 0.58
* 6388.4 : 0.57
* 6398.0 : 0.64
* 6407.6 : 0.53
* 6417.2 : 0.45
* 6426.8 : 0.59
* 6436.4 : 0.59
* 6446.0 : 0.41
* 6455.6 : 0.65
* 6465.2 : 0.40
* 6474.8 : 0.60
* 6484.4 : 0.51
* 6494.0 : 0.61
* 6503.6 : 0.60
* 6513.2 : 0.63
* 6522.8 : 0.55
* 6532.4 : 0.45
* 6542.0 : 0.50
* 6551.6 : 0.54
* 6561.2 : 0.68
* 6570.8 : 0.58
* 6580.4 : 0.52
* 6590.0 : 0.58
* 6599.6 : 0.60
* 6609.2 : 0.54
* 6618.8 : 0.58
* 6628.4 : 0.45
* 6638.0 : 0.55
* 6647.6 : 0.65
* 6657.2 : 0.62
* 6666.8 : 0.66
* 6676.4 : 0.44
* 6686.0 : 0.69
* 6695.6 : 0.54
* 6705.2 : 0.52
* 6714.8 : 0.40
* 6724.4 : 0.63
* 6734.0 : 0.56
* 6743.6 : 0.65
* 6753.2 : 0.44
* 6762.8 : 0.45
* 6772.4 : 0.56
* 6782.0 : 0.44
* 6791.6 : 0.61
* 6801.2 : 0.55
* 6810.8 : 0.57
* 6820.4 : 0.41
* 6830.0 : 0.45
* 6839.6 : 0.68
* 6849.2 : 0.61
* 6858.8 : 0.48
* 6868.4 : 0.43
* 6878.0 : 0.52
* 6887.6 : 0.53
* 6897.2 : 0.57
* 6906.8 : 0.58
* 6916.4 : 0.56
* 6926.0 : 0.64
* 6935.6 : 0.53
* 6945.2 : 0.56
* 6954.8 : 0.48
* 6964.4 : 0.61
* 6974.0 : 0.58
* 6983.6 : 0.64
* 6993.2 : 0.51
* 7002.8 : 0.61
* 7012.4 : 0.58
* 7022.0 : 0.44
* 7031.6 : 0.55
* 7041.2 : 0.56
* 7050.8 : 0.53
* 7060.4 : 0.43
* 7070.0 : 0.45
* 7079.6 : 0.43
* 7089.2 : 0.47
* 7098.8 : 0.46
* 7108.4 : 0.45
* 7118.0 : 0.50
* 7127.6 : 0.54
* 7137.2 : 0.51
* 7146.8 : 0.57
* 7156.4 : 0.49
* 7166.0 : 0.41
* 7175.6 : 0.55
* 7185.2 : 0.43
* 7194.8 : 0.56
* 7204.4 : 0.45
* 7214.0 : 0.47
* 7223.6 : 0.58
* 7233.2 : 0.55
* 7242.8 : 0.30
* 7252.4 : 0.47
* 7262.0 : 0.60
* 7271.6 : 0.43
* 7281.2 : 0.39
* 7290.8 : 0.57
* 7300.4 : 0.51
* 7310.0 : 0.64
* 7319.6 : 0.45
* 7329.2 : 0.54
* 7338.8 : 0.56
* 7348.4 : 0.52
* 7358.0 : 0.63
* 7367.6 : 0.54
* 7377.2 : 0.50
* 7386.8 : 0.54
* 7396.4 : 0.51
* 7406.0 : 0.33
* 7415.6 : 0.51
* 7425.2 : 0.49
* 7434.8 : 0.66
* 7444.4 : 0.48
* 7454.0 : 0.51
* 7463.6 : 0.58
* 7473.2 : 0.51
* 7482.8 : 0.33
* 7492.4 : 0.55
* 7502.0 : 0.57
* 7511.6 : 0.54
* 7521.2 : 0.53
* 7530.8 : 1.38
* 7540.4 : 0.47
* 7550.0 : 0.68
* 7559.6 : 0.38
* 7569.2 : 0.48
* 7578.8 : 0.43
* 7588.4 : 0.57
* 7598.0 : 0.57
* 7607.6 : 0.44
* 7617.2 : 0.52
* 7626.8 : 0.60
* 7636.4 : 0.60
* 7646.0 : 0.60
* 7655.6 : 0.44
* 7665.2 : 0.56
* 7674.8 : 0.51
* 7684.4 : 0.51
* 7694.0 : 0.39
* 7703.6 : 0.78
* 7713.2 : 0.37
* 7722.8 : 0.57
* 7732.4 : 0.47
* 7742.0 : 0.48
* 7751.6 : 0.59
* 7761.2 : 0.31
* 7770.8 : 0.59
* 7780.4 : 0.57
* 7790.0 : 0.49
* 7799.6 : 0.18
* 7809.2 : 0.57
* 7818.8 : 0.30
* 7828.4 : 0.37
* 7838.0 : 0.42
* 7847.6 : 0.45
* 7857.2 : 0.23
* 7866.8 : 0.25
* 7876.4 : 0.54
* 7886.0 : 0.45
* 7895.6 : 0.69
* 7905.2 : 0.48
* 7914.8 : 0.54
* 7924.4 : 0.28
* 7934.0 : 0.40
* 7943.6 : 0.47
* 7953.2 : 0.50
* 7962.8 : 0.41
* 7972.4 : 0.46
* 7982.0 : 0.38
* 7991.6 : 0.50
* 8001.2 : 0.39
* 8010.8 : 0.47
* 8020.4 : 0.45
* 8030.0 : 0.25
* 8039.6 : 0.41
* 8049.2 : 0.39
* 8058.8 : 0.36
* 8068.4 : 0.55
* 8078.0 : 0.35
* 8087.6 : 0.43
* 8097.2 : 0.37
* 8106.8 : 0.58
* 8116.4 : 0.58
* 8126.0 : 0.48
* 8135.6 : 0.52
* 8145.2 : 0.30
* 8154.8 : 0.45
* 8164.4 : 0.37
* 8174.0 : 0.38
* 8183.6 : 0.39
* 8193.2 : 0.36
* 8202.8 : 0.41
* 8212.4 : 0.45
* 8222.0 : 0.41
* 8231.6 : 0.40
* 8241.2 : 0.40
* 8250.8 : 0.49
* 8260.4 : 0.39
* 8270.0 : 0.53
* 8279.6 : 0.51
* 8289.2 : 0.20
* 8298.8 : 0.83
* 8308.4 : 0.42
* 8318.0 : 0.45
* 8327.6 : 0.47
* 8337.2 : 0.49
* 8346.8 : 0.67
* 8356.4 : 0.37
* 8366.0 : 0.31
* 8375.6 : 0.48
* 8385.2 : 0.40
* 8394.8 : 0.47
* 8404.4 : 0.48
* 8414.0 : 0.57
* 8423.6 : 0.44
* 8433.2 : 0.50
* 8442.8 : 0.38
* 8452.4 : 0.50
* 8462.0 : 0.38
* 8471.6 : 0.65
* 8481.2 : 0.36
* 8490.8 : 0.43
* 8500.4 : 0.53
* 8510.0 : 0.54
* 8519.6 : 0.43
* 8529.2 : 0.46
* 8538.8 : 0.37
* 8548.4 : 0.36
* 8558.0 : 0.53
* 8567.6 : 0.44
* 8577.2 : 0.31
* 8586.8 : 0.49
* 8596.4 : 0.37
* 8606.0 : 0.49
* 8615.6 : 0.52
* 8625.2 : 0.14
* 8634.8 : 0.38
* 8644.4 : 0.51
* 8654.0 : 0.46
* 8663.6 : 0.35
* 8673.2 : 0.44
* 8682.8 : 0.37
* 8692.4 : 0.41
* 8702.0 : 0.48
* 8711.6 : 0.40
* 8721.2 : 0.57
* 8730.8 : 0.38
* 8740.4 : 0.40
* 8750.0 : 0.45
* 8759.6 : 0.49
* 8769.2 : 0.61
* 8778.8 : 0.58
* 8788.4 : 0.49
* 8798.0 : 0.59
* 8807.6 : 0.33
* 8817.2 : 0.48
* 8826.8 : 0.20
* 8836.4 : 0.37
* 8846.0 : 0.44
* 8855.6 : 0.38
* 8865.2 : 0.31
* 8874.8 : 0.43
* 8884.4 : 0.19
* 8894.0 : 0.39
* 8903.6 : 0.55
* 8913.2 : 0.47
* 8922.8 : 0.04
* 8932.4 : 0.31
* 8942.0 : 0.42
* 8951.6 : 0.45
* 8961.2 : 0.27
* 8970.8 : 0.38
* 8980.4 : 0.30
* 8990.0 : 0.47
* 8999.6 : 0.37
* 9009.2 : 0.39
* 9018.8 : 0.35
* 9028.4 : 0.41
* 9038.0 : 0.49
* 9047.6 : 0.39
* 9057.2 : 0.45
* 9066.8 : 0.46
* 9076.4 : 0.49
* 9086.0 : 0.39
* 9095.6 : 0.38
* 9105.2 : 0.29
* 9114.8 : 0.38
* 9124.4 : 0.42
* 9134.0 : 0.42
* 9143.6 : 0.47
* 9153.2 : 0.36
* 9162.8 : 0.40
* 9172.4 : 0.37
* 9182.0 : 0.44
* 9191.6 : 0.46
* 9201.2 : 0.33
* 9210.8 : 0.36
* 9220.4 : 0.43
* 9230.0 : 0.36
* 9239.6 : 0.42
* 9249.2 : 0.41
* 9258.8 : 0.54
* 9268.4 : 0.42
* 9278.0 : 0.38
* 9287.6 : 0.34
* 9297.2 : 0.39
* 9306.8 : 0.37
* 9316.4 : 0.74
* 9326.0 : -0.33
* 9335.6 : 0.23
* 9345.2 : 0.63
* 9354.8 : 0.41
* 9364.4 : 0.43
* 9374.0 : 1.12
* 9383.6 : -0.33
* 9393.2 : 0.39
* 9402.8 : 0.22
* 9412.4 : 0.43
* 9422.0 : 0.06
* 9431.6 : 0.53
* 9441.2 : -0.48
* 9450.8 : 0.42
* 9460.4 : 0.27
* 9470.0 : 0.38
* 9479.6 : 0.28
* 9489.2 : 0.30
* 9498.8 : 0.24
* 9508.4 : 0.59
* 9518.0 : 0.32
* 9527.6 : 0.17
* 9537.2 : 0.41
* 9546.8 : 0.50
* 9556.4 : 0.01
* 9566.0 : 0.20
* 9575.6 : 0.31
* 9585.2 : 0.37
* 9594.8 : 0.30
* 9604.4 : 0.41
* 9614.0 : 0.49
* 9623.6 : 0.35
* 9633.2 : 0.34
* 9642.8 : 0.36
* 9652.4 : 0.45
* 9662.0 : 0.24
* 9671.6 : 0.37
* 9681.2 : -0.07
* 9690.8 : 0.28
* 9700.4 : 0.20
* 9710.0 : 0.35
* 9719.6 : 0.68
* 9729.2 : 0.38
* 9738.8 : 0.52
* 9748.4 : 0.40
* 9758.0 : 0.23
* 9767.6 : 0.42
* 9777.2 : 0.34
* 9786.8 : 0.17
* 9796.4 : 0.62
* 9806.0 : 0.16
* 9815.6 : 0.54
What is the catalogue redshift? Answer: 0.147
